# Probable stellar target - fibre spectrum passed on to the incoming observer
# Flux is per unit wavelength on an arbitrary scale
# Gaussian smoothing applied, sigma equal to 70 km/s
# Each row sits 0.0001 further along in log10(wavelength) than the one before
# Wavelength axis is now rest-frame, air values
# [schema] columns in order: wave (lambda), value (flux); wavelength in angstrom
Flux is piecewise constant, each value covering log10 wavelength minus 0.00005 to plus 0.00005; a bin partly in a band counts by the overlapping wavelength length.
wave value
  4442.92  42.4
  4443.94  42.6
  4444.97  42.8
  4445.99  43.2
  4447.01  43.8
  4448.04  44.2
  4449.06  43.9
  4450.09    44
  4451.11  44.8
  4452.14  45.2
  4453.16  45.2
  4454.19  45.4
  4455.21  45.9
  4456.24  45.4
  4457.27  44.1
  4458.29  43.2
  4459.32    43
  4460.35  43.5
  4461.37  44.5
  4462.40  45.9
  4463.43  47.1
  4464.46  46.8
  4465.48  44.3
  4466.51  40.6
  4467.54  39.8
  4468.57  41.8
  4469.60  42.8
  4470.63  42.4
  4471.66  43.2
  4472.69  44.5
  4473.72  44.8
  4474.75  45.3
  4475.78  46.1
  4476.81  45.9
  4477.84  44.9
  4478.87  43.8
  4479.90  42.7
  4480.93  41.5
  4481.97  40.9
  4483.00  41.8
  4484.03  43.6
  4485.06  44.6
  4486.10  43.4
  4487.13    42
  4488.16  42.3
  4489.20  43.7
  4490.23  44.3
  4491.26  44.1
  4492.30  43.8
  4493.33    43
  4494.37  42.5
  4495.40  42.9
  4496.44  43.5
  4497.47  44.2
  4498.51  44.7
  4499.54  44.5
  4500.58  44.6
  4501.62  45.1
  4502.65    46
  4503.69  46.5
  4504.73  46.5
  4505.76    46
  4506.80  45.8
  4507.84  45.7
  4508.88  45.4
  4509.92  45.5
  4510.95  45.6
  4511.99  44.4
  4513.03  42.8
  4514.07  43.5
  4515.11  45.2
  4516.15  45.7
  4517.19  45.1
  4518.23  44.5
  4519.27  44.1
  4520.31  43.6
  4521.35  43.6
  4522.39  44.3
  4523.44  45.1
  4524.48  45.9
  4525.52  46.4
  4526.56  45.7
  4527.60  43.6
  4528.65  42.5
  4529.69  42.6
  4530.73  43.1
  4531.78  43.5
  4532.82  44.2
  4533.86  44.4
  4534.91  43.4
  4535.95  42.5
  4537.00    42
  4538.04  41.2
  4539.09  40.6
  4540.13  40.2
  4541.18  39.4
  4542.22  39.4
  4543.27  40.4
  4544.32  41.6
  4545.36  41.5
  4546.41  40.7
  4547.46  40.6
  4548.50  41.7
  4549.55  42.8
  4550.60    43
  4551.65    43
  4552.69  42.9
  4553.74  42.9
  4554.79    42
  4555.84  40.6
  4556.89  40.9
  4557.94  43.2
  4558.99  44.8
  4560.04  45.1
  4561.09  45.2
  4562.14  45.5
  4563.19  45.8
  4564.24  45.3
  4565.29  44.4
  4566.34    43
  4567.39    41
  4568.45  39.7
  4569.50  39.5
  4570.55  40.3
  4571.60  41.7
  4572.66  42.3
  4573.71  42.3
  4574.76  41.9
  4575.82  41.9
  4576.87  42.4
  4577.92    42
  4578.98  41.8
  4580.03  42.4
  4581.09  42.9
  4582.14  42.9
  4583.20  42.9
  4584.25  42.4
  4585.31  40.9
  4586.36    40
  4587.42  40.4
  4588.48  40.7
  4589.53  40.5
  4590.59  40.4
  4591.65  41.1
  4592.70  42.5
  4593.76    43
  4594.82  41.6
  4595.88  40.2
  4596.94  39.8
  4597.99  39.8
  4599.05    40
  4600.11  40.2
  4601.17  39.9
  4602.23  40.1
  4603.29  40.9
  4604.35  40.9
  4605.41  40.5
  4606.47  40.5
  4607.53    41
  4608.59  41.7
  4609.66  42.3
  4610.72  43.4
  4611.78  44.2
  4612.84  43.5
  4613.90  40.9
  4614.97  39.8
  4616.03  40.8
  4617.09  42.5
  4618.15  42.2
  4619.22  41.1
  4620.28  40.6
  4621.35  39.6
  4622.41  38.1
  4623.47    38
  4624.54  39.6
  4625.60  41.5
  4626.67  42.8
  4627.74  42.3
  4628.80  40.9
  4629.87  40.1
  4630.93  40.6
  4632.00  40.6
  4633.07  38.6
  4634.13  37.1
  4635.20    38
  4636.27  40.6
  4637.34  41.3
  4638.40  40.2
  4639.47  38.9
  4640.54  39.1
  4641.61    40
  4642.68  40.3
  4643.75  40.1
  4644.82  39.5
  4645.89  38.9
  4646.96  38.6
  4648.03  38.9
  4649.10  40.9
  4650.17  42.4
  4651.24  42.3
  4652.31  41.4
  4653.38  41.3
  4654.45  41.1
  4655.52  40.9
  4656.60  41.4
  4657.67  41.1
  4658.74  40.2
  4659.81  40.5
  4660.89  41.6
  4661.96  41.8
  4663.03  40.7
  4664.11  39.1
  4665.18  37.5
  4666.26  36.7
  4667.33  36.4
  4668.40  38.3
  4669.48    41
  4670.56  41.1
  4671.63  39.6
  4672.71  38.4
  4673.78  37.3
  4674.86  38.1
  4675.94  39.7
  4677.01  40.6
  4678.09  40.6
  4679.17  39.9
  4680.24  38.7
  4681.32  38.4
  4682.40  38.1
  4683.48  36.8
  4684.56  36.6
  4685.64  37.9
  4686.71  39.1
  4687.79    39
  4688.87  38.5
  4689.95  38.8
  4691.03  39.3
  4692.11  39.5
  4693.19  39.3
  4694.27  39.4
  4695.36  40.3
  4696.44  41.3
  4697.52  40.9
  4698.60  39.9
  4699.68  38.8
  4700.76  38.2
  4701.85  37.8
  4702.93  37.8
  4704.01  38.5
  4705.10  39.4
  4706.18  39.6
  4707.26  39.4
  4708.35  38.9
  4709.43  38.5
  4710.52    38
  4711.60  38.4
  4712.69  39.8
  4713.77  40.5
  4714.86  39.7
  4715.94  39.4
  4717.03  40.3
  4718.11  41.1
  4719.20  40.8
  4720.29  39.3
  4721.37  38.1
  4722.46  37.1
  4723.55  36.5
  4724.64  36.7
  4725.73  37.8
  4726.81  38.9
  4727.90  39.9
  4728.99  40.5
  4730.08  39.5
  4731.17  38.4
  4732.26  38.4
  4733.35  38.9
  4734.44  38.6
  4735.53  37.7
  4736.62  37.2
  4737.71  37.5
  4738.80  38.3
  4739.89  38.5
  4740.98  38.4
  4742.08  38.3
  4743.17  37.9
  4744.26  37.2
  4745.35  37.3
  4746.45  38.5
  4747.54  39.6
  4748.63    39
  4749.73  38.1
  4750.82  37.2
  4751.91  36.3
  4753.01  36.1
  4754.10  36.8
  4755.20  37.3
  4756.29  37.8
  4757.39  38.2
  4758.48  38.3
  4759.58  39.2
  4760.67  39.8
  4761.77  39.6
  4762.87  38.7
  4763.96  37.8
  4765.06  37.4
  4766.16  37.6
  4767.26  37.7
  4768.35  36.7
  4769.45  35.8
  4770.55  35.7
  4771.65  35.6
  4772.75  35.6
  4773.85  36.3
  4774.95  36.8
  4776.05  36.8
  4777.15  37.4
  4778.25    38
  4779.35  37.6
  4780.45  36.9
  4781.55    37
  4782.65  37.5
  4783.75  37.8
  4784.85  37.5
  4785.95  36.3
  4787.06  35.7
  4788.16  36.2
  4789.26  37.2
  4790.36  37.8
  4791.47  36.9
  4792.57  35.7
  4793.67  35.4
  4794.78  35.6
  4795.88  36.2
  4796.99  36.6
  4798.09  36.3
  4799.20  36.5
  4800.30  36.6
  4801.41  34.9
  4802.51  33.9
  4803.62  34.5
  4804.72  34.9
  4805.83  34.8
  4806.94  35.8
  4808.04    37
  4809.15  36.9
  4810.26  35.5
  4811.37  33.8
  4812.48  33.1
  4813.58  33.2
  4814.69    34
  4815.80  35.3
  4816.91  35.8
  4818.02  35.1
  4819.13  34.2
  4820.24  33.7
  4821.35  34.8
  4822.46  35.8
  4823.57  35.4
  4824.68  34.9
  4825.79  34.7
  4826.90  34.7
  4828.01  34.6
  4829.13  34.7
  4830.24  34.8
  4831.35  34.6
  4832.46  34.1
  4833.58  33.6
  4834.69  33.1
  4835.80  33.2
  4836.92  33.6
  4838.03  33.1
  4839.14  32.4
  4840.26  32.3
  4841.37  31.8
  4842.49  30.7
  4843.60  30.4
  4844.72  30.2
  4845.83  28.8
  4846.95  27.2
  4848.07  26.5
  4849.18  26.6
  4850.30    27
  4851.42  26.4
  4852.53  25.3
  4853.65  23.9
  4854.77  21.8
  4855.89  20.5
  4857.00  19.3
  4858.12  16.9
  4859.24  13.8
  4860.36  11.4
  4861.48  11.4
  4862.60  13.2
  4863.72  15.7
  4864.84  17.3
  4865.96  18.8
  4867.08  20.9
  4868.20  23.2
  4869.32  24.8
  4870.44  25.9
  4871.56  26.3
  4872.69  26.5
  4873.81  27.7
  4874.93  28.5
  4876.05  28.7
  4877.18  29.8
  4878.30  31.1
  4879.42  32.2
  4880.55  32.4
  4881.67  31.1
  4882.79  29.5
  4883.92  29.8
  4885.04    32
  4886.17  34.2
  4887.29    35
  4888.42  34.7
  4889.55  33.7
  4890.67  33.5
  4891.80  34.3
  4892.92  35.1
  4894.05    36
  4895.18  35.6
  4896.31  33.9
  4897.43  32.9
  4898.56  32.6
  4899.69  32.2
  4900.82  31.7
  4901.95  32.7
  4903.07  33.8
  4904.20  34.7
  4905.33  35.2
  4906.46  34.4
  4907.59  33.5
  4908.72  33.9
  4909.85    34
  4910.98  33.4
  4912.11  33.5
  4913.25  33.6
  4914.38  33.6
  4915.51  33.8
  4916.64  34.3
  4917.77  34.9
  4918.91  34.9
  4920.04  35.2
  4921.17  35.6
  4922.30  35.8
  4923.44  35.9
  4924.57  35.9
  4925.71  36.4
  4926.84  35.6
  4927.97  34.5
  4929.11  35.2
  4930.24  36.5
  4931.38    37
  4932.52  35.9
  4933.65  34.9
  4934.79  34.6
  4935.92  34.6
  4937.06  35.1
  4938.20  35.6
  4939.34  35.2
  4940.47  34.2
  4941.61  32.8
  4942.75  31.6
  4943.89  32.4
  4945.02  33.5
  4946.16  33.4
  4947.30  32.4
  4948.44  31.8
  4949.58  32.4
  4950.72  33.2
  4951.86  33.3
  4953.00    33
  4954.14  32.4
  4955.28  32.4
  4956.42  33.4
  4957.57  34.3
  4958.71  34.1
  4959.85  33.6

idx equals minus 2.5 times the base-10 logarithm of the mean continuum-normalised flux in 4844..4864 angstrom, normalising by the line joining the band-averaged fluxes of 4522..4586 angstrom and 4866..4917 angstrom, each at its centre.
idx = 0.46 mag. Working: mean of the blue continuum 42.6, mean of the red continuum 31.6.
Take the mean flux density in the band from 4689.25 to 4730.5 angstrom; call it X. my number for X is 39.1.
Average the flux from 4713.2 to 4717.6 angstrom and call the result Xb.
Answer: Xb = 40.1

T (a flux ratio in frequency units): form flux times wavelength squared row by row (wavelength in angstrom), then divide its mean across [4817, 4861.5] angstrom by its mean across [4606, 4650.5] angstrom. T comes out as 0.8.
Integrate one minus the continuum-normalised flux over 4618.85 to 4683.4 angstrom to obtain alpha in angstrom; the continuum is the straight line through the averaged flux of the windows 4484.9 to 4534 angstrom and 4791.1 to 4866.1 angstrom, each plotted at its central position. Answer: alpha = -2.68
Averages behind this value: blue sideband 44.4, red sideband 30.6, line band 39.9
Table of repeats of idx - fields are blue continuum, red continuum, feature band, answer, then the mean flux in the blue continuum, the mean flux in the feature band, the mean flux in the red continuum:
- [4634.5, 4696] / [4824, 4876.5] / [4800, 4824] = -0.188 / 39.6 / 34.9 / 26.7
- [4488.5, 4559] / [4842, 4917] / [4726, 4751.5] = -0.118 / 43.5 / 38.4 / 28.6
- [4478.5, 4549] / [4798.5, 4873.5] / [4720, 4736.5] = -0.126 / 43.5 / 38.4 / 29.5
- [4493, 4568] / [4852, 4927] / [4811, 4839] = -0.073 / 43.6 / 34.3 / 29.5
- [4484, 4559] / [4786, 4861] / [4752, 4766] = -0.104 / 43.5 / 38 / 32.1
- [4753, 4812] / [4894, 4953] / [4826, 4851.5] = 0.132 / 36.7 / 31.6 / 34.2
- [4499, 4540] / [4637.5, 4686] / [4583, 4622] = 0.012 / 44.3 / 41.1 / 39.6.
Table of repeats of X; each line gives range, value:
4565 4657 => 40.9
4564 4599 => 41.6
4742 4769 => 37.9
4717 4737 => 38.7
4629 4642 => 39.6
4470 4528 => 44.3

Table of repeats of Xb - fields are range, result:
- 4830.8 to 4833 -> 34.4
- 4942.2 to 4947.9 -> 32.7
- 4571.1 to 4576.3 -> 42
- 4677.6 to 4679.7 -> 40.2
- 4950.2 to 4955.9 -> 32.9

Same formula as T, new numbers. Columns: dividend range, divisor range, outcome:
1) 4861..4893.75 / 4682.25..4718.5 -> 0.76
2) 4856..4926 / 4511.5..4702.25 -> 0.82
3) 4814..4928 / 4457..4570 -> 0.82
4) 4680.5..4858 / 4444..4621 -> 0.93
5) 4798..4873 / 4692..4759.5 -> 0.80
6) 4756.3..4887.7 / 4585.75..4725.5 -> 0.86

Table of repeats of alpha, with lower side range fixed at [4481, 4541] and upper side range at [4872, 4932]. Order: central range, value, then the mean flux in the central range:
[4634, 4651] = 0.3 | 39.8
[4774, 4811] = 0.0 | 36.4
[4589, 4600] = 0.2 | 40.9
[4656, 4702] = 0.2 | 39.3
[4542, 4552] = 0.3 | 41.5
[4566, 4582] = 0.2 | 41.7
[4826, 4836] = 0.3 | 34.2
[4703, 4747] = -0.6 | 38.7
